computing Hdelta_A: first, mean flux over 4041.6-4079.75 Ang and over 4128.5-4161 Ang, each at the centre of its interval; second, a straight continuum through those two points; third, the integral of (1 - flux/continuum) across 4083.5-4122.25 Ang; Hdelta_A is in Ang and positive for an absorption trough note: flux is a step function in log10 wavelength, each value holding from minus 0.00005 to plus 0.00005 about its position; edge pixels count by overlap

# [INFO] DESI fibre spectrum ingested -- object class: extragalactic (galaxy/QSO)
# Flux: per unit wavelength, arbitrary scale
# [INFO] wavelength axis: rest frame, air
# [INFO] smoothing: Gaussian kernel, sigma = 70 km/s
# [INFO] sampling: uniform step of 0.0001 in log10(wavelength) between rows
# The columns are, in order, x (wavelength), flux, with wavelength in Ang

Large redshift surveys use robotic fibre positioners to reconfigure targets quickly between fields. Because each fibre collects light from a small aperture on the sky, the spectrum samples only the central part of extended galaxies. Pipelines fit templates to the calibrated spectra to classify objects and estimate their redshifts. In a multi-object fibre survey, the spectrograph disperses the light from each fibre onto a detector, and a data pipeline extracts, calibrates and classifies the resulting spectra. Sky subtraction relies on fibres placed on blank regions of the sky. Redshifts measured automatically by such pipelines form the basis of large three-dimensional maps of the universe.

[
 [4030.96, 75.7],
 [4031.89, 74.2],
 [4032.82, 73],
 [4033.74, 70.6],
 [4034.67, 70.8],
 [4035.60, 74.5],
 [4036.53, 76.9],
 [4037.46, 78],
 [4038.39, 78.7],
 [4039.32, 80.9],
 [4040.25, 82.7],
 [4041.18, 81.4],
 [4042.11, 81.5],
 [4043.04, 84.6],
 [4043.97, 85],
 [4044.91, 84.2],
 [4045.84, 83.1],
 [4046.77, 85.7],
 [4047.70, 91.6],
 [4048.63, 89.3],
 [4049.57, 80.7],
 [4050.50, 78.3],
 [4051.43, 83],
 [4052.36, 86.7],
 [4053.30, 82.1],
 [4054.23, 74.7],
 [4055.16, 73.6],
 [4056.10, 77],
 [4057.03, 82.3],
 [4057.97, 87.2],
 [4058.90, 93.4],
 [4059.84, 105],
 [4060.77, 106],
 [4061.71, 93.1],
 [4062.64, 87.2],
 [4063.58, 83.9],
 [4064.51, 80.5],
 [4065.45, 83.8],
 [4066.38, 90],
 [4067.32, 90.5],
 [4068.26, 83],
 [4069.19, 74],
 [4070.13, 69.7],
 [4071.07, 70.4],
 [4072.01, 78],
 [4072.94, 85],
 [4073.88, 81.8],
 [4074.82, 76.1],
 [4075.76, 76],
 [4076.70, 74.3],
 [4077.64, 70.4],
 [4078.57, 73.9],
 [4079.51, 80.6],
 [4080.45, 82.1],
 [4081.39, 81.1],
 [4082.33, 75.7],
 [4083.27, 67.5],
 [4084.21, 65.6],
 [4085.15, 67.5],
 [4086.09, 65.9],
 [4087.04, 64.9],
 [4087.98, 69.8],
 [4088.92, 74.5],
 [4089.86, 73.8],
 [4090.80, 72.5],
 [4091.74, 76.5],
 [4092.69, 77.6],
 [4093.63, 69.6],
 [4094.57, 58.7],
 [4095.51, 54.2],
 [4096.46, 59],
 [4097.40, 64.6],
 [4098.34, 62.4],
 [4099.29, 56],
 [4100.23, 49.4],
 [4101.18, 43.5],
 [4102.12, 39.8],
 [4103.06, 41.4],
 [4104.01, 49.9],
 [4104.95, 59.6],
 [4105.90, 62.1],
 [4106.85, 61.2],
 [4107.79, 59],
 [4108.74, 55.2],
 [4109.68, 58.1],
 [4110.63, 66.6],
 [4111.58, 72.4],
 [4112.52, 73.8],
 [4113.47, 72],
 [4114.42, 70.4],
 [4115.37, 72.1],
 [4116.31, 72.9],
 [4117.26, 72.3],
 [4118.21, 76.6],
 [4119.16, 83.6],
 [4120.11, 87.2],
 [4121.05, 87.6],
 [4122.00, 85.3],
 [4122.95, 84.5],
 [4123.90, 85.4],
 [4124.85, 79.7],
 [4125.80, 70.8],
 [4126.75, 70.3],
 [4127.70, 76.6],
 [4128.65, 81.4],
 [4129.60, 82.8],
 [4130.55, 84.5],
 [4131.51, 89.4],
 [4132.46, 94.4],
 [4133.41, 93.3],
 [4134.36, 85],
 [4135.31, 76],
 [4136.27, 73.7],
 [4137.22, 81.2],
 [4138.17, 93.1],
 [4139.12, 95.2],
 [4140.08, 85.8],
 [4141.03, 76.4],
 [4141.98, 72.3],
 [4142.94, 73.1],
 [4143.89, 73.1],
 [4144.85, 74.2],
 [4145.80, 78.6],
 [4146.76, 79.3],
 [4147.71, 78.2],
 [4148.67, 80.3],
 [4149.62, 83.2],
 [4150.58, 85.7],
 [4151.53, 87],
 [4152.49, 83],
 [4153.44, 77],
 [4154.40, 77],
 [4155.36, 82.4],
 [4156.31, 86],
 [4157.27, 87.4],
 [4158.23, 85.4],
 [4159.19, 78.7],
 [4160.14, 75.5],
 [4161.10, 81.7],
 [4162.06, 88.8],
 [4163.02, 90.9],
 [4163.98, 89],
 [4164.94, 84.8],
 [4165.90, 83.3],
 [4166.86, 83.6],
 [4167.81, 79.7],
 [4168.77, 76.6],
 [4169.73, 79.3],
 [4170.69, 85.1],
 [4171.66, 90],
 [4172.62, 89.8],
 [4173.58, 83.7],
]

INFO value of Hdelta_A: 7.8 Ang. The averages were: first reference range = 82.9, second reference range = 82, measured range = 65.9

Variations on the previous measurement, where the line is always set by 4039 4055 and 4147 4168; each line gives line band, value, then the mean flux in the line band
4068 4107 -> 7.3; 67.6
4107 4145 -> 2.4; 77.8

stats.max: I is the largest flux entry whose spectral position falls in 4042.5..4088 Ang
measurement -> 106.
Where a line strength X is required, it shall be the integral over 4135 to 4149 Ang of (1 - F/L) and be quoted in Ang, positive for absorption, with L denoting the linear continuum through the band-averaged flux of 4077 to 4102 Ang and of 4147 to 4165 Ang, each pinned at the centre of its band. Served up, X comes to 0.07 Ang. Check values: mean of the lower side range 67.2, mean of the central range 79.4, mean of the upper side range 83.2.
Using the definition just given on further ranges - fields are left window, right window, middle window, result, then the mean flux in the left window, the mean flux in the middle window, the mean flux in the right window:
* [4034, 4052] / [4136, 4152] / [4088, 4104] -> 4.0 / 81.5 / 60.8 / 80.7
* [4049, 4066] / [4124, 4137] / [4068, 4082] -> 1.3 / 85.5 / 77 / 81.5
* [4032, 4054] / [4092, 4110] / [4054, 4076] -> -3.6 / 80.9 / 83.6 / 57.1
